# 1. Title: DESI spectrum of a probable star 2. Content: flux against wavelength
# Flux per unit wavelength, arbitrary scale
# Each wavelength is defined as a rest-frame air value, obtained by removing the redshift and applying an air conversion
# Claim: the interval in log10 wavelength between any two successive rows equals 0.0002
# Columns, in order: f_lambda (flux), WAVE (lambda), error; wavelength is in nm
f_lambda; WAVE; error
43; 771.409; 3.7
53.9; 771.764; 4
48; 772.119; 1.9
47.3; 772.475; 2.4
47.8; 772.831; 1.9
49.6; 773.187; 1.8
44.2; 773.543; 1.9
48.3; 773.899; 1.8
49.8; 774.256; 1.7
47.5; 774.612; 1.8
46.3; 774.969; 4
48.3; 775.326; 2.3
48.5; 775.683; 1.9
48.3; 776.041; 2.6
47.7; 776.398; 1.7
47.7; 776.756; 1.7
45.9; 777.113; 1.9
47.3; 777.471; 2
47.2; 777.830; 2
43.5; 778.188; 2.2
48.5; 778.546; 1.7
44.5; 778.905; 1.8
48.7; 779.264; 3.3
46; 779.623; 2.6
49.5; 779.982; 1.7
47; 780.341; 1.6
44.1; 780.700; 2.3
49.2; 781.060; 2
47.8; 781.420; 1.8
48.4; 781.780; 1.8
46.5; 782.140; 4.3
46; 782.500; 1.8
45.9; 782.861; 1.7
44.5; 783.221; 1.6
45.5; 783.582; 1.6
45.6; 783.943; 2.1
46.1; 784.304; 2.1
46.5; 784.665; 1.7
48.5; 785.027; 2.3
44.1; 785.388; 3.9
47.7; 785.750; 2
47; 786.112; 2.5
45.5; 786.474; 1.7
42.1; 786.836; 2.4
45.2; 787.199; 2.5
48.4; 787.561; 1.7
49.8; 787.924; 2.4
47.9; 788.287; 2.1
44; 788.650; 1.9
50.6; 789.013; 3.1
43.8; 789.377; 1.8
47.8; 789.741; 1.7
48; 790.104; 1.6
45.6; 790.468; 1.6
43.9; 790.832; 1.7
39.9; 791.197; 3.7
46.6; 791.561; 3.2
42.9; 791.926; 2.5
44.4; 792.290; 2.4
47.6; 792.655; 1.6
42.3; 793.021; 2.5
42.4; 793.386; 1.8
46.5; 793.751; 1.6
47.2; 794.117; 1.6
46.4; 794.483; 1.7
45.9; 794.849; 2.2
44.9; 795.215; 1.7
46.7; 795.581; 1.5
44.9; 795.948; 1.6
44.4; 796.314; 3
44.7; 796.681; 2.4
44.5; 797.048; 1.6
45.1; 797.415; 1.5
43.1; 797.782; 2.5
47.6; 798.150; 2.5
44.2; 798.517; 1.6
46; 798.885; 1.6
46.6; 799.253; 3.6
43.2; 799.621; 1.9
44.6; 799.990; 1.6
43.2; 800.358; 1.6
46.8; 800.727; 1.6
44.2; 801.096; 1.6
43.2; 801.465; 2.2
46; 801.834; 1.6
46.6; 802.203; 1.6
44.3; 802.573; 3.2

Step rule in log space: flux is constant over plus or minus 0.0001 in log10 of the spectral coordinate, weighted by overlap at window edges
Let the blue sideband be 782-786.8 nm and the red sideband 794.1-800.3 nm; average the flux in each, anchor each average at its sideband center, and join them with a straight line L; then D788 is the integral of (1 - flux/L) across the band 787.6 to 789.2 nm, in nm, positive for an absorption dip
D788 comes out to -0.082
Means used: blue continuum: 46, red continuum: 45.2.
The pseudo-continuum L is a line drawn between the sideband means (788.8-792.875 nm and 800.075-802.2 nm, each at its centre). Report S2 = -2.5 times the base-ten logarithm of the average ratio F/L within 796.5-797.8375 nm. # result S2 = 0.02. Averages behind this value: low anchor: 45.5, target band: 44.5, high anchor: 44.9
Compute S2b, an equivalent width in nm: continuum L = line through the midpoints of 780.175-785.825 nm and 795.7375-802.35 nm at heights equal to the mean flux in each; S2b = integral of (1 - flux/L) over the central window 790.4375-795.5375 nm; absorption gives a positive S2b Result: 0.08 nm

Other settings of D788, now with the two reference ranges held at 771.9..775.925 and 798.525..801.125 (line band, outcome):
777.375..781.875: 0.017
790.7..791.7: 0.056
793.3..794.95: -0.011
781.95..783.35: 0.032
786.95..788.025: -0.023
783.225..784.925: 0.029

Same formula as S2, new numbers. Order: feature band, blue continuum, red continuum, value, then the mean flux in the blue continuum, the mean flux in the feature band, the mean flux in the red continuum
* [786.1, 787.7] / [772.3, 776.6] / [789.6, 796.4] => 0.014 mag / 47.8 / 45.4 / 45.2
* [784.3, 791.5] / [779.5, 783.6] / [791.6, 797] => -0.004 mag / 46.8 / 46.1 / 45.1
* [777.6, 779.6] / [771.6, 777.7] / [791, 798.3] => 0.022 mag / 48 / 46.4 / 44.9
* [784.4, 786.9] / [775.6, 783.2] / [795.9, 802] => 0.005 mag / 47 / 46.1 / 44.8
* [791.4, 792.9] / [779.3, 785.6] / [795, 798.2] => 0.007 mag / 46.6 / 45.2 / 45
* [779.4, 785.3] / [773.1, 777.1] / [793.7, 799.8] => 0.006 mag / 47.7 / 46.7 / 45.4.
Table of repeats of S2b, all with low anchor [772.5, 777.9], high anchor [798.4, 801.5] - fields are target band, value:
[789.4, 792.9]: 0.053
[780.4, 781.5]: 0.000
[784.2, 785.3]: -0.008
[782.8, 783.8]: 0.031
